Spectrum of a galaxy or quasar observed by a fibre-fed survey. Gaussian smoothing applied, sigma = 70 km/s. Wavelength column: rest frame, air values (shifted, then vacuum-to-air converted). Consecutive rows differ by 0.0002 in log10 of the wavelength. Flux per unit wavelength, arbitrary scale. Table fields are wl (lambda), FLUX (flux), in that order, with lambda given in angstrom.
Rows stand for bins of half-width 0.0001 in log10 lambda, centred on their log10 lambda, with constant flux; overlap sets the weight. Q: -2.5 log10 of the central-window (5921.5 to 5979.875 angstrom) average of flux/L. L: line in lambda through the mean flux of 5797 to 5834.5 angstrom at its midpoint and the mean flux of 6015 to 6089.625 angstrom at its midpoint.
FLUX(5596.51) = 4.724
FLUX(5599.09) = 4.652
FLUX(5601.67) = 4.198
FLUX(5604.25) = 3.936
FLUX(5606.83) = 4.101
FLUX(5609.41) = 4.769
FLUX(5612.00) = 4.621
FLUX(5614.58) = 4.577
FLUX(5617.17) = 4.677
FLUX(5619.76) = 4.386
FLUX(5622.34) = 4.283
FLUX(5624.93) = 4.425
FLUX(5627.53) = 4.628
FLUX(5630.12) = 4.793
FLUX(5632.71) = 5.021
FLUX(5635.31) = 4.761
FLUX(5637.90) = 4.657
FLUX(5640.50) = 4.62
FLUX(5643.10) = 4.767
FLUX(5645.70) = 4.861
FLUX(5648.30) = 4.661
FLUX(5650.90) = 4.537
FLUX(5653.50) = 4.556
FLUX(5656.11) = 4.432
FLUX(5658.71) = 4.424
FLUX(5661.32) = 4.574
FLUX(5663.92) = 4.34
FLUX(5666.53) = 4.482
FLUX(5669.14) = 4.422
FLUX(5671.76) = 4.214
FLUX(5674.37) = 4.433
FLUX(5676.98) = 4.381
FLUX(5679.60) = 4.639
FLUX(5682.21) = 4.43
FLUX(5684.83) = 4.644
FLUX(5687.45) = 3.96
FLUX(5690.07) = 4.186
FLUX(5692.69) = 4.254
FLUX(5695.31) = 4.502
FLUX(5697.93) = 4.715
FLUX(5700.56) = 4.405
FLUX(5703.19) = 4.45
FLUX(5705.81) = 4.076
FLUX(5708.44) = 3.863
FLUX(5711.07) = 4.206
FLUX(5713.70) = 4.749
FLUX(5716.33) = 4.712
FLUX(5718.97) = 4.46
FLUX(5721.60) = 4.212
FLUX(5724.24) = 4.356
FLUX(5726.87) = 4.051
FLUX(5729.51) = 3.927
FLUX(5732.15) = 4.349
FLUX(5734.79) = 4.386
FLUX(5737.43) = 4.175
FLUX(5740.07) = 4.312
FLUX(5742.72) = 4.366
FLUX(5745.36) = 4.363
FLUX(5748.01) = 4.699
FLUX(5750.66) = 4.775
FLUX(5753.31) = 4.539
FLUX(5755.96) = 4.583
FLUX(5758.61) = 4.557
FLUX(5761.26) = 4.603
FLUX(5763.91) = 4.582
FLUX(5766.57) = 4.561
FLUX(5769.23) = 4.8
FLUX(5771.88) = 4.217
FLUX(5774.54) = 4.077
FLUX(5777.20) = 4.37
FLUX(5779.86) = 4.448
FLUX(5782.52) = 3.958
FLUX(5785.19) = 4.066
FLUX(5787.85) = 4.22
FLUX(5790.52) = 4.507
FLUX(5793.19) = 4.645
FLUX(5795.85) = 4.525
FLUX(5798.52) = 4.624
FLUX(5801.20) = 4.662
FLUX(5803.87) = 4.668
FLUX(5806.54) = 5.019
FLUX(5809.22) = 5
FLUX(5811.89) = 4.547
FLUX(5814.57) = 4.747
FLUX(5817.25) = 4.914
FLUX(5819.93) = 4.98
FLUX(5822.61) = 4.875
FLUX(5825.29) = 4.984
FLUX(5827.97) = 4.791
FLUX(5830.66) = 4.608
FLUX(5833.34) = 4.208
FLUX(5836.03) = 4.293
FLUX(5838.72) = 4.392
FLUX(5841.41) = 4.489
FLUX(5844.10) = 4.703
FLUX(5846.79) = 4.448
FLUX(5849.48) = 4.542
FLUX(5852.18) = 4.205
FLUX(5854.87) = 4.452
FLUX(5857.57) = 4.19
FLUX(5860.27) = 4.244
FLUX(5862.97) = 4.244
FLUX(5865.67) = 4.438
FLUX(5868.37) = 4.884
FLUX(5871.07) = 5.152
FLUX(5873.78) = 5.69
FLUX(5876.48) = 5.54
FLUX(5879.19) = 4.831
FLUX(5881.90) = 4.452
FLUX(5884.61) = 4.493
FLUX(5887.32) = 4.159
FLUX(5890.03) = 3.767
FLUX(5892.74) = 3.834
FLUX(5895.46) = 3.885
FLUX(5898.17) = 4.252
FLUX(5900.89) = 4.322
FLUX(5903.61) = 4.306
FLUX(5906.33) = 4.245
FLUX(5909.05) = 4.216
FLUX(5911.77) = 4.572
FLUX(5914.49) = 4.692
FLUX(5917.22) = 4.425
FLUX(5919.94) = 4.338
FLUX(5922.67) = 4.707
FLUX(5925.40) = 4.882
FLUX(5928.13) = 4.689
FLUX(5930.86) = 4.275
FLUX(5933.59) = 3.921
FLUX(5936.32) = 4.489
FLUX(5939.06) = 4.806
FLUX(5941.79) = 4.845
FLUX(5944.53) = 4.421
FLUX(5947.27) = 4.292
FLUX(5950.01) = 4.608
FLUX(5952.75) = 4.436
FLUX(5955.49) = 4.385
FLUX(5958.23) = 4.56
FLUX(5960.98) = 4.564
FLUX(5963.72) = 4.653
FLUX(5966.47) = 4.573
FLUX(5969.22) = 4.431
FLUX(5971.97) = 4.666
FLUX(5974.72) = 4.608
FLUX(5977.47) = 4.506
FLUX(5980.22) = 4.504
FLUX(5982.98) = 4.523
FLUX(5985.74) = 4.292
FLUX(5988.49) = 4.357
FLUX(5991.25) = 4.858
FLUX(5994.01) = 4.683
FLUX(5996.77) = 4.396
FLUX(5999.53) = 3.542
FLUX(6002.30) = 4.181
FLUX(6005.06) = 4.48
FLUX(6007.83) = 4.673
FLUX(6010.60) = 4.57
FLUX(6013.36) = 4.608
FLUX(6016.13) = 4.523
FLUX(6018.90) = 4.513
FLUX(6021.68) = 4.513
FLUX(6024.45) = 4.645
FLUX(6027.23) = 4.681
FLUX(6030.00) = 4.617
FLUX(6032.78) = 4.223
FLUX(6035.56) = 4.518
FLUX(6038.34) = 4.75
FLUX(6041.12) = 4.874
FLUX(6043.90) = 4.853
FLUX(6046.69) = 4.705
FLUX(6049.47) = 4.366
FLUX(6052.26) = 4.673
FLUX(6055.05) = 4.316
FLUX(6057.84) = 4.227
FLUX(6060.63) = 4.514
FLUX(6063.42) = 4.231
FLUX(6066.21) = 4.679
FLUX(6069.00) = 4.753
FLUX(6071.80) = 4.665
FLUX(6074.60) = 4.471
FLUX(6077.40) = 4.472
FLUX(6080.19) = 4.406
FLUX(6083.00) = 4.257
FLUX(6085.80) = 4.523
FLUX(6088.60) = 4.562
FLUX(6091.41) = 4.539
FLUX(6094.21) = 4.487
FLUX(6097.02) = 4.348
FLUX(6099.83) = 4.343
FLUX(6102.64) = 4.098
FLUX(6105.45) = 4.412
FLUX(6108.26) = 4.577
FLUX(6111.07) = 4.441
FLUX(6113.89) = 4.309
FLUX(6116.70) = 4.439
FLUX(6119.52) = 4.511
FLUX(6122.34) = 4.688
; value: 0.02 mag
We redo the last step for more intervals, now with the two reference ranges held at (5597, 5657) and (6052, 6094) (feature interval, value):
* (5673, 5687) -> 0.020 mag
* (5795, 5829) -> -0.063 mag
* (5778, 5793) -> 0.064 mag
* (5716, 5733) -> 0.068 mag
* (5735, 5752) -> 0.024 mag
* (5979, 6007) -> 0.027 mag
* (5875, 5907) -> 0.041 mag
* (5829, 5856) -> 0.021 mag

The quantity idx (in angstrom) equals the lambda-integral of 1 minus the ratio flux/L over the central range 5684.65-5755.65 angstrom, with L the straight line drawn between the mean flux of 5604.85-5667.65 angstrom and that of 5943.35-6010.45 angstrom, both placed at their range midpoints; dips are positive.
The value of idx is 3.0 angstrom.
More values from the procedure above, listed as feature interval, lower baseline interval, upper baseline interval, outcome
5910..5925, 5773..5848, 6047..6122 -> -0.1 angstrom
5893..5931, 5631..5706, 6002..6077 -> 1.1 angstrom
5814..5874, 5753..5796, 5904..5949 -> -2.1 angstrom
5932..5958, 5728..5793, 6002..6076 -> 0.2 angstrom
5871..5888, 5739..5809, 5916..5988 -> -1.5 angstrom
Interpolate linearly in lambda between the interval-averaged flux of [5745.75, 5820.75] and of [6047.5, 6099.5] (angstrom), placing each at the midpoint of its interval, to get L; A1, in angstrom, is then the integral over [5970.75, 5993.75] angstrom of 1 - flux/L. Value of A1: -0.2 angstrom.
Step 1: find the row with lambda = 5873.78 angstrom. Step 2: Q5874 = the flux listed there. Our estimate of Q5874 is 5.69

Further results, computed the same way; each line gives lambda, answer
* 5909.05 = 4.216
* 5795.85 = 4.525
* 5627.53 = 4.628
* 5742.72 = 4.366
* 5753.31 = 4.539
